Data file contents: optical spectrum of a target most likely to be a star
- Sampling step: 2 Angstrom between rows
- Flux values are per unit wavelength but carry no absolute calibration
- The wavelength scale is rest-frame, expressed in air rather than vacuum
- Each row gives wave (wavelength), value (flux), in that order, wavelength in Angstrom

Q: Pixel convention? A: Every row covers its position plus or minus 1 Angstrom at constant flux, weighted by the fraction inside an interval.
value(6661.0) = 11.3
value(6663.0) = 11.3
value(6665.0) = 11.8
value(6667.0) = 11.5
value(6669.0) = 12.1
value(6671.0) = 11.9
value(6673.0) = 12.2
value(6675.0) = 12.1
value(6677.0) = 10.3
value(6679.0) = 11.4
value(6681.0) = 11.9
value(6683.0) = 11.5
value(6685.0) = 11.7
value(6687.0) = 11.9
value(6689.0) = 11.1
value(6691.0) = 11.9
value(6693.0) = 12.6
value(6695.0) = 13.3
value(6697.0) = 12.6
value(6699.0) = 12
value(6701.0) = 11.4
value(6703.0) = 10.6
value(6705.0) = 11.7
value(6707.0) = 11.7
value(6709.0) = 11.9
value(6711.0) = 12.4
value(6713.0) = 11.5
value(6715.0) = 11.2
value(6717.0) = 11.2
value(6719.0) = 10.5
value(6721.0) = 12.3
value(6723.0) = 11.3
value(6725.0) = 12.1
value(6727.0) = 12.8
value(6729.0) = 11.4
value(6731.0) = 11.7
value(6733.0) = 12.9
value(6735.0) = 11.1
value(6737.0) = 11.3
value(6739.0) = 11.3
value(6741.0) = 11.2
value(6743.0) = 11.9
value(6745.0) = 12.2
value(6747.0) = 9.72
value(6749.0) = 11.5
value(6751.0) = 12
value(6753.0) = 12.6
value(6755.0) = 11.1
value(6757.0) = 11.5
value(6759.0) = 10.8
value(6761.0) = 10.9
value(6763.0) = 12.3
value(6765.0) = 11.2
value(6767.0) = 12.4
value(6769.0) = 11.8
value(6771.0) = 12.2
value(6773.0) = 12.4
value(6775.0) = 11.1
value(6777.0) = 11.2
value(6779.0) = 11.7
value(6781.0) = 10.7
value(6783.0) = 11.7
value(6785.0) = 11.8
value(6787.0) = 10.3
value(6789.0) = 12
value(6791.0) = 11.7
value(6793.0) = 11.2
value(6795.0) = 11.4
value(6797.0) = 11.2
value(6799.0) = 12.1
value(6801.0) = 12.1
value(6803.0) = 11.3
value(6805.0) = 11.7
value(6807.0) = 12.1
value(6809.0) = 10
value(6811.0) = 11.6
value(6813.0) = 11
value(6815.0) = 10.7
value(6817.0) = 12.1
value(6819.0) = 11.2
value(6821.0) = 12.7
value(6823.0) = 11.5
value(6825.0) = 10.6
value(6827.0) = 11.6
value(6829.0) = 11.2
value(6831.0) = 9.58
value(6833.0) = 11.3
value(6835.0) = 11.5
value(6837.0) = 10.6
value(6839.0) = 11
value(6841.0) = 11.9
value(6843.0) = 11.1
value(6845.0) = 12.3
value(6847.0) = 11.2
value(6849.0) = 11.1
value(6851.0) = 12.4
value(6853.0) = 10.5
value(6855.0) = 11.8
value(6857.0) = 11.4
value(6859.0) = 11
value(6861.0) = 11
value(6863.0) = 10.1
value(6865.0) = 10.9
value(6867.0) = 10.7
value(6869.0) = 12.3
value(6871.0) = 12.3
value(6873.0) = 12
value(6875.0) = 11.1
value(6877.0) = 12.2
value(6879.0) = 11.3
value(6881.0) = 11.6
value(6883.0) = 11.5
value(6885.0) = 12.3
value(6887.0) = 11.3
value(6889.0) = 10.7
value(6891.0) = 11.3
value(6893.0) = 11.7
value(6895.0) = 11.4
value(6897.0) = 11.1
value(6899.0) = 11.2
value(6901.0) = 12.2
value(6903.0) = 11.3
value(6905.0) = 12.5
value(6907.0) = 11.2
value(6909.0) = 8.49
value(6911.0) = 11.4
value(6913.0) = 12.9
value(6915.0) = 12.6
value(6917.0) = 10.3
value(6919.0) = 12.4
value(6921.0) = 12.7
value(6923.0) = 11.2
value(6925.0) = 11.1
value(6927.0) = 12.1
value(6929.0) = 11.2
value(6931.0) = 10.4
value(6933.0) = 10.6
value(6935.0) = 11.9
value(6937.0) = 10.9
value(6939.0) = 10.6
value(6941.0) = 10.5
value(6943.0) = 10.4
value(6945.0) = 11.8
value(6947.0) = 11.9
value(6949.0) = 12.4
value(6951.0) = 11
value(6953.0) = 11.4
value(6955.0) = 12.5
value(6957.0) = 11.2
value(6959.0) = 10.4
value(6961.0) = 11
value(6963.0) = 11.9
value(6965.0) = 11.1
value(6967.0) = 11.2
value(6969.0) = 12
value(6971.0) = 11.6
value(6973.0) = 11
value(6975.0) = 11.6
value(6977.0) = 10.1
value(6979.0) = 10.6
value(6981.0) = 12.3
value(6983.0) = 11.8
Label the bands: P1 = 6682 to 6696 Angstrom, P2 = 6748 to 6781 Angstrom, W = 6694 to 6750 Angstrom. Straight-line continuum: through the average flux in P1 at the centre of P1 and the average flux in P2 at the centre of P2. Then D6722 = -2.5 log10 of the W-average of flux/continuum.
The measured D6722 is 0.02 mag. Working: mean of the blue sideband 12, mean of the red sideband 11.6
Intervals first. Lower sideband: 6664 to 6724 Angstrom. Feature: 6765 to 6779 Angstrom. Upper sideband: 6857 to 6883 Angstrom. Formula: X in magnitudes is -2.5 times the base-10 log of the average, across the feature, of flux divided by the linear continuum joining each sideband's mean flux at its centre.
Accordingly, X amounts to -0.02 mag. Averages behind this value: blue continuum 11.7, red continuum 11.4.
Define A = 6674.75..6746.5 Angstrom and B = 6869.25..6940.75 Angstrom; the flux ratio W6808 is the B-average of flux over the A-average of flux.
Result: 0.98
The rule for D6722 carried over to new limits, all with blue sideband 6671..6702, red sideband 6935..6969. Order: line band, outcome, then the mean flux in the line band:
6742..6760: 0.023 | 11.5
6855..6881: 0.009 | 11.4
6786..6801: 0.017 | 11.5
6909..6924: -0.030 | 11.7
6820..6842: 0.032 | 11.2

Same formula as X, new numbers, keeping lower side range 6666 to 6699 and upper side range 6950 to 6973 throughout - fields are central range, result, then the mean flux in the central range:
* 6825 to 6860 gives 0.03 mag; 11.2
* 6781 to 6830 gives 0.02 mag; 11.4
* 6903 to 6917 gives 0.01 mag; 11.4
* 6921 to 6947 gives 0.03 mag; 11.2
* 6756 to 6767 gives 0.03 mag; 11.4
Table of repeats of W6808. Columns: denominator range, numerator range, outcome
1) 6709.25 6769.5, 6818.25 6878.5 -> 0.98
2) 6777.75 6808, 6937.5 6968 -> 0.98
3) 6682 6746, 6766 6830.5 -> 0.98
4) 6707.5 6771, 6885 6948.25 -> 0.98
